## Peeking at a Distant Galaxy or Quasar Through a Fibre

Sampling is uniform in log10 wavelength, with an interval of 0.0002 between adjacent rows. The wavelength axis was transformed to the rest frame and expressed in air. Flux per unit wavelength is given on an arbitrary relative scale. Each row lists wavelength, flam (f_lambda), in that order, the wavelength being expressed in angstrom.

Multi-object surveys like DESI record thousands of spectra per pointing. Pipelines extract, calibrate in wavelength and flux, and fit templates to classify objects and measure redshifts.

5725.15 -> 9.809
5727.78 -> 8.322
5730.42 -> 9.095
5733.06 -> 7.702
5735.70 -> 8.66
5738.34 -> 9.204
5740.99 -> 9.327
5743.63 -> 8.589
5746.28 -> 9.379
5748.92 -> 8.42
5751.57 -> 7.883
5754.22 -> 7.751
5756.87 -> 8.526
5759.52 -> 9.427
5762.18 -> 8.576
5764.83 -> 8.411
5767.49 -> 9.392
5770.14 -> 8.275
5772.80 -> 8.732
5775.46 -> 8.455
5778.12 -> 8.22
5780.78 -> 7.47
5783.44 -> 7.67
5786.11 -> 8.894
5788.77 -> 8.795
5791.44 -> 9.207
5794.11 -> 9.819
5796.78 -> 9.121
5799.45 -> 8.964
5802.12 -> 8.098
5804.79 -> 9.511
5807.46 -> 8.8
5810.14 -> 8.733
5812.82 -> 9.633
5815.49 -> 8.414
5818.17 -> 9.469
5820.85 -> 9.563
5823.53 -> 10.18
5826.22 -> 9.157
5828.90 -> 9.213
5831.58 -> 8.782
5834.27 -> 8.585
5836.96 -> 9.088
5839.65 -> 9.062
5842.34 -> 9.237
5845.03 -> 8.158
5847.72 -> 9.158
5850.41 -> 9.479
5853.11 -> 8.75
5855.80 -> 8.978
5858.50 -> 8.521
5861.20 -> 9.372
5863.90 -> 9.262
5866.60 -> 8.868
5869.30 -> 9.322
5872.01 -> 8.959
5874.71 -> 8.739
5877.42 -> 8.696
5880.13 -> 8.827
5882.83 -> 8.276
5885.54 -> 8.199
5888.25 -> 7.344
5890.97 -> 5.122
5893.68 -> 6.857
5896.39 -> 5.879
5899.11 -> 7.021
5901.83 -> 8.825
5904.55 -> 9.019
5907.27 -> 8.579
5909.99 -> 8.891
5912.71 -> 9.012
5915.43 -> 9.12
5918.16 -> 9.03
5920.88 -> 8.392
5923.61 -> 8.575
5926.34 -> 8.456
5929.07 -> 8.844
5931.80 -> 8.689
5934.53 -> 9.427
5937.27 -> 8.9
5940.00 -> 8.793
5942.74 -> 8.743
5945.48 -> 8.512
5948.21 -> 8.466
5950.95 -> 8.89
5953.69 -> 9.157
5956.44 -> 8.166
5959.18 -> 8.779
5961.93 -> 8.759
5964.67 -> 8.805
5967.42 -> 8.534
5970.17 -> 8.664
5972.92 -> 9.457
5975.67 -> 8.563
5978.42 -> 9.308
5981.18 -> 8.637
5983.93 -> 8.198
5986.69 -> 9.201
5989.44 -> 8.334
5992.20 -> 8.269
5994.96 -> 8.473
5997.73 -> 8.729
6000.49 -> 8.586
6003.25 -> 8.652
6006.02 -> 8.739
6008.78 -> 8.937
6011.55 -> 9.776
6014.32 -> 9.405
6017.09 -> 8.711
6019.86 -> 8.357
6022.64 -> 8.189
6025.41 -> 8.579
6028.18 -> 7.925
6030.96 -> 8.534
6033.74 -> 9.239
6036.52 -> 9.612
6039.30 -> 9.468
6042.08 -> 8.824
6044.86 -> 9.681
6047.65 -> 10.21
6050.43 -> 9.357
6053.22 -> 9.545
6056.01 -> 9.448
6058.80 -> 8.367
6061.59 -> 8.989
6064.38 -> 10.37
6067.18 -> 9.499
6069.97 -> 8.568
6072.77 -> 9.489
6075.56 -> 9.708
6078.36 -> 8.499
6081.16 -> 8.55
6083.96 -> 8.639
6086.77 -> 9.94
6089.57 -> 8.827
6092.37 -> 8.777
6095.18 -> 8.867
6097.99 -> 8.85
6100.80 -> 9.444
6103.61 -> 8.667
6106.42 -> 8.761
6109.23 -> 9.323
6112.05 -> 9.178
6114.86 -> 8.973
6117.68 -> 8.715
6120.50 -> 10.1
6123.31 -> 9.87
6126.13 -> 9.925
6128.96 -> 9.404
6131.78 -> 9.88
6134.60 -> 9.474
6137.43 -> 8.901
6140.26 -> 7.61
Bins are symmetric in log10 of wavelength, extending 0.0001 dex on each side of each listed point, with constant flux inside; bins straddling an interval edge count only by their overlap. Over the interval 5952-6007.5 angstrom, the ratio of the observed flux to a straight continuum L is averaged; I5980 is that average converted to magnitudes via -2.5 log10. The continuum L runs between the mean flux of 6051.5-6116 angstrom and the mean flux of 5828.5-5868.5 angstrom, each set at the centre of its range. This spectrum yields 0.042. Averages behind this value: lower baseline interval 8.97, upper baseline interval 9.1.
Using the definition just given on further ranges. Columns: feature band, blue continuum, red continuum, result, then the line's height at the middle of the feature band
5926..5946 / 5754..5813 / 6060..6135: 0.02 mag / 8.97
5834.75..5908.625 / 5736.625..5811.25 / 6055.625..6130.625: 0.05 mag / 8.85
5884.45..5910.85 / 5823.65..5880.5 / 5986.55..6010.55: 0.18 mag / 8.88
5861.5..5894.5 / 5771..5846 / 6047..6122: 0.09 mag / 8.96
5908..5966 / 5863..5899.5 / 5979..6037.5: -0.06 mag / 8.29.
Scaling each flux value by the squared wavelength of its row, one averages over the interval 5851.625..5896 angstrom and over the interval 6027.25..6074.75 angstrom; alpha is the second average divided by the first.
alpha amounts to 1.2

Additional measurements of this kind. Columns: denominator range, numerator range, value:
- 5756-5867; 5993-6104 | 1.10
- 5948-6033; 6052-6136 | 1.10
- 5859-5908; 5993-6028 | 1.11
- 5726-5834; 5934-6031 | 1.06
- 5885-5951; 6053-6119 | 1.16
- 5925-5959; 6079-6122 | 1.09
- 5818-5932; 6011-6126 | 1.13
